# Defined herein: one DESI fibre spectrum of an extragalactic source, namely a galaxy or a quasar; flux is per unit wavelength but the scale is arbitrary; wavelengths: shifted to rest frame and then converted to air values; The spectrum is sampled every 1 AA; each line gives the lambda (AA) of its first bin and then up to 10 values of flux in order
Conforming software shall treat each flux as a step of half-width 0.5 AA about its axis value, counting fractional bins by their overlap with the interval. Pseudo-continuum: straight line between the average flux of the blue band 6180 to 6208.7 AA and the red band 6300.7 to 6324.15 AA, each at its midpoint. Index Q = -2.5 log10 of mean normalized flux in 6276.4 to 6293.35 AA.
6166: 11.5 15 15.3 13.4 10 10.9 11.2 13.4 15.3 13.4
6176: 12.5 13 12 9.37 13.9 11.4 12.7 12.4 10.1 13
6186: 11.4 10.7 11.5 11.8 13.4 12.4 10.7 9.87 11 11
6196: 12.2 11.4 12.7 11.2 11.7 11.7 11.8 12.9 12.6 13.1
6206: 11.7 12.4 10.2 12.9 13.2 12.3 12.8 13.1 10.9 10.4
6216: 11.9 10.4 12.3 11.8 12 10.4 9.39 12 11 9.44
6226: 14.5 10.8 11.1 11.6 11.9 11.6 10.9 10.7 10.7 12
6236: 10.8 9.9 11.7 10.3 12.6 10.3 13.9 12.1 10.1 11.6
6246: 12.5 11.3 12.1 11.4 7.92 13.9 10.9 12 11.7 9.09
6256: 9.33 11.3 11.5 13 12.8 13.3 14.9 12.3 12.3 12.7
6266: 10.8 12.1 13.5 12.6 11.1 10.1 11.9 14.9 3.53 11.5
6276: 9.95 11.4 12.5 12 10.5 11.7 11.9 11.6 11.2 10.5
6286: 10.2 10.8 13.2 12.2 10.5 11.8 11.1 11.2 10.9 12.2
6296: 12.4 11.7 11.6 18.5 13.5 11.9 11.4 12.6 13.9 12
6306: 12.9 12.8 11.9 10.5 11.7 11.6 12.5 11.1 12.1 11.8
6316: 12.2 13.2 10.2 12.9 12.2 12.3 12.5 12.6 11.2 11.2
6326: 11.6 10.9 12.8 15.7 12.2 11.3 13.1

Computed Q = 0.06 mag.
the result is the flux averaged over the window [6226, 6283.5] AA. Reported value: 11.5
